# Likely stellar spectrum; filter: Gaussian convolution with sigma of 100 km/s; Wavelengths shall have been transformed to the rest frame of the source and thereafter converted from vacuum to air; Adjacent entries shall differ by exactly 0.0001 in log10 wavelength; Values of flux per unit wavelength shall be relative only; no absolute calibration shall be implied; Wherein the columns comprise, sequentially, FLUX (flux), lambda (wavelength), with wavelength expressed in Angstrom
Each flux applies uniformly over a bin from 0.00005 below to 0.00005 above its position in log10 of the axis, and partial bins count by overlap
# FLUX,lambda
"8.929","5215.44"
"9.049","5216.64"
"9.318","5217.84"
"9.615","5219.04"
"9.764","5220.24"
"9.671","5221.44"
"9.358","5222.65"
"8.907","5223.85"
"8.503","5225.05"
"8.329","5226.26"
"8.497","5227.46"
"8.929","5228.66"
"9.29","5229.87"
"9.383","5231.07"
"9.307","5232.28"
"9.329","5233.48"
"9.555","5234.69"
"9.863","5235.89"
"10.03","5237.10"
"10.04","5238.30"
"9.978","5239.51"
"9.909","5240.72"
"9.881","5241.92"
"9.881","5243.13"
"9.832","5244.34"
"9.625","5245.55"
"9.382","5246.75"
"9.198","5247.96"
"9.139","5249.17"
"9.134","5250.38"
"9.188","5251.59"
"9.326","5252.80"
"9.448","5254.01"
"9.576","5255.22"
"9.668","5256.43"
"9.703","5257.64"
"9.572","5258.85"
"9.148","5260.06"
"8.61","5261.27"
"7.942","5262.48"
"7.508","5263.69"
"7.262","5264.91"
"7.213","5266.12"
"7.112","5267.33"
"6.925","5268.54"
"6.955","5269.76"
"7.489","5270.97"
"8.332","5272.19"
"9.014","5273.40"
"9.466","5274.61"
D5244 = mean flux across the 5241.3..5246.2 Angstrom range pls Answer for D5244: 9.81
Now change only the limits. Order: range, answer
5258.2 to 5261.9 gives 9.12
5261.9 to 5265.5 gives 7.56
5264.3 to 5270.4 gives 7.1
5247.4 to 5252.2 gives 9.16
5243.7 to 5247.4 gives 9.61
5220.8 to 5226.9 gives 8.95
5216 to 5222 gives 9.49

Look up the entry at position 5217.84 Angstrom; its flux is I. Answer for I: 9.318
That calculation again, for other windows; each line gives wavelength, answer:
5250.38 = 9.134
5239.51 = 9.978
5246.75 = 9.382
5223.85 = 8.907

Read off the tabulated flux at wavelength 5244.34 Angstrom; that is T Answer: 9.832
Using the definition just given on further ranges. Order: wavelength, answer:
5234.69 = 9.555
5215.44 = 8.929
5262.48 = 7.942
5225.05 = 8.503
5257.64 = 9.703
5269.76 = 6.955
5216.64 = 9.049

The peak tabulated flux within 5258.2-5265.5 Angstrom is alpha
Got 9.572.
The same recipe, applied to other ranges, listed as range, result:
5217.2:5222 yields 9.764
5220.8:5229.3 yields 9.671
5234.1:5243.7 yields 10.04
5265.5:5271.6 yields 7.489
